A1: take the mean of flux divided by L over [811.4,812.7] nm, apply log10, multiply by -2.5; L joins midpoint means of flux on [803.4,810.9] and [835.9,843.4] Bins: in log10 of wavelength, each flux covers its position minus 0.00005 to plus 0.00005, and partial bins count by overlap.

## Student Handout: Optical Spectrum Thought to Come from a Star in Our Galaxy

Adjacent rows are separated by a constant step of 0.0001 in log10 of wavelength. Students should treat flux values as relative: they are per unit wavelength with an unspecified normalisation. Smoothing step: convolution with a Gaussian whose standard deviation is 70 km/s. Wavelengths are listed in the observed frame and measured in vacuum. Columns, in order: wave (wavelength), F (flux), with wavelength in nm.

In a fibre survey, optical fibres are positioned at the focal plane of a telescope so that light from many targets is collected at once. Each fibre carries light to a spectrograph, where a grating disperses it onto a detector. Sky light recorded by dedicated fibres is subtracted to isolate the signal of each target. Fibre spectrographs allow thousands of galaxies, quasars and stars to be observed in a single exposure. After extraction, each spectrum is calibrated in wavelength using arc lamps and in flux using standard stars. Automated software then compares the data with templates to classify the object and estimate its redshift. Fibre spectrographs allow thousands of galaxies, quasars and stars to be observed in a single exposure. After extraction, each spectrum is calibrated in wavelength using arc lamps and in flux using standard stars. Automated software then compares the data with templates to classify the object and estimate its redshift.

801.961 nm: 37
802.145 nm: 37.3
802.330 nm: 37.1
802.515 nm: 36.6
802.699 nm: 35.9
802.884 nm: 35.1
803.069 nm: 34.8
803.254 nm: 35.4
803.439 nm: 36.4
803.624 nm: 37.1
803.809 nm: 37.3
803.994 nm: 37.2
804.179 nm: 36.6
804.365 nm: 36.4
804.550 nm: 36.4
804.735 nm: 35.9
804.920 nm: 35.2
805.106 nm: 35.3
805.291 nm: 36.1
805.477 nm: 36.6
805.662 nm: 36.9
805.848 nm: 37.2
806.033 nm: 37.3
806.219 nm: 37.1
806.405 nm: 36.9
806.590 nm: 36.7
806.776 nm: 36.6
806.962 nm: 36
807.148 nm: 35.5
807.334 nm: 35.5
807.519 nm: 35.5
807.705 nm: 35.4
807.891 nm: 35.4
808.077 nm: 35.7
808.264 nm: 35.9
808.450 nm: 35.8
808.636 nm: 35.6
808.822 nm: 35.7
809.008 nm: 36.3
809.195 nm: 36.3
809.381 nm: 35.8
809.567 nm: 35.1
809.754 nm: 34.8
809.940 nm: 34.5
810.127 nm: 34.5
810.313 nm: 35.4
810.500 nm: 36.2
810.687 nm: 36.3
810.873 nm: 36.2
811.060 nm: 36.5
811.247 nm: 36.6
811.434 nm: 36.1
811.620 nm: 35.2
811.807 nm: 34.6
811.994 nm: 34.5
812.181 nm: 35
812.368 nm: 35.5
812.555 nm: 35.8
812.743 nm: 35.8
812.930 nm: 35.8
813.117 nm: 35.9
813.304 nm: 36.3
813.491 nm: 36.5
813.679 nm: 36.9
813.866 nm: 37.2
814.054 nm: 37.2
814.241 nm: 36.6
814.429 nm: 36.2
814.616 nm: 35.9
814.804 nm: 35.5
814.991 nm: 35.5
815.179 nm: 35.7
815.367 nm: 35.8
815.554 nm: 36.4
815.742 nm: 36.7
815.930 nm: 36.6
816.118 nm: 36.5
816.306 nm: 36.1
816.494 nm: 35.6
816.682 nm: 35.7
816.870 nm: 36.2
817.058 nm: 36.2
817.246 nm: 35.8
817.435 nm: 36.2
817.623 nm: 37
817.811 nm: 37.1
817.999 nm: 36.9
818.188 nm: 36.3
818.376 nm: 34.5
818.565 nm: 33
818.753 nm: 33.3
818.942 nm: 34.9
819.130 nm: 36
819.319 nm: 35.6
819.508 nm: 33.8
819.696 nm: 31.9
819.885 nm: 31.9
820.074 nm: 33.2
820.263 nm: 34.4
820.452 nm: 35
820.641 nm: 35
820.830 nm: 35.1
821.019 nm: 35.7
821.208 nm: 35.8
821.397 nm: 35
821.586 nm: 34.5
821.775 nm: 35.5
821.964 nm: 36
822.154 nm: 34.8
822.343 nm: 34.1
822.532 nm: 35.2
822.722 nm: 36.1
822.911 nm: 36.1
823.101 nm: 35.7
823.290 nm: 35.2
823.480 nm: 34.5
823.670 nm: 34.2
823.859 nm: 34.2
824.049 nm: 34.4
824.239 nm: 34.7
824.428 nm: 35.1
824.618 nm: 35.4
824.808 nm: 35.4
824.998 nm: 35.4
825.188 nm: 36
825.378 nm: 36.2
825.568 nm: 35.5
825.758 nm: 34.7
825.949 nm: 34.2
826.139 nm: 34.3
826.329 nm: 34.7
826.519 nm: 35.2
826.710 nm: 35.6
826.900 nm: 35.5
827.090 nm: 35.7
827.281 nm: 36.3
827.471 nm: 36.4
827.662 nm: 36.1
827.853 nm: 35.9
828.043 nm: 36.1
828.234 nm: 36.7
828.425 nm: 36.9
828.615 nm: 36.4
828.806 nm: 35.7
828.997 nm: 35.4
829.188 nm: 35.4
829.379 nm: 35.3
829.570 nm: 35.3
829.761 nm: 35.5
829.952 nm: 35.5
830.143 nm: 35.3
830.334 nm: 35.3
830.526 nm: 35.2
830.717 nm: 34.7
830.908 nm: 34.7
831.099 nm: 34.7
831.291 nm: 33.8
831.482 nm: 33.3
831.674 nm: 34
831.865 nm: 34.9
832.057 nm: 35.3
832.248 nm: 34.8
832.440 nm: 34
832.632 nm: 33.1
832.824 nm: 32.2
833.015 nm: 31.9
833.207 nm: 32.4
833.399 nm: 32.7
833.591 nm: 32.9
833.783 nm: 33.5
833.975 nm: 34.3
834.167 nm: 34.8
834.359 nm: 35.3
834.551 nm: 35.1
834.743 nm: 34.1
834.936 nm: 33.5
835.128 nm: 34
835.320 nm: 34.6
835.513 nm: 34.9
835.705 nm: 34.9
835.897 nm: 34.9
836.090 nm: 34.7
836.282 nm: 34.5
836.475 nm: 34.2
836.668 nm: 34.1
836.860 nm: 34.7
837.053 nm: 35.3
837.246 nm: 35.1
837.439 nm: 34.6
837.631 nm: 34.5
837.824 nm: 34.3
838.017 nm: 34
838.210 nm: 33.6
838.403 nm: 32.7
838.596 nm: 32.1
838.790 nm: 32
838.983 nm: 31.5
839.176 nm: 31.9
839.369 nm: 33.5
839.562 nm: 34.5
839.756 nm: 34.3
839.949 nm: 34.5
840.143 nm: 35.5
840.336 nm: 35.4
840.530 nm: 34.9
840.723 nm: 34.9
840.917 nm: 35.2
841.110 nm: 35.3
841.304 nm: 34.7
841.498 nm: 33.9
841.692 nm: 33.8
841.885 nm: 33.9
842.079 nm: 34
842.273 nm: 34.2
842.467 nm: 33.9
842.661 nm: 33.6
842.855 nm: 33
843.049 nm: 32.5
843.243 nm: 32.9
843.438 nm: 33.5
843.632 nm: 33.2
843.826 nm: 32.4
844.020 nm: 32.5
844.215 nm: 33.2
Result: 0.016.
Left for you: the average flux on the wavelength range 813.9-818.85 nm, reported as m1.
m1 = 36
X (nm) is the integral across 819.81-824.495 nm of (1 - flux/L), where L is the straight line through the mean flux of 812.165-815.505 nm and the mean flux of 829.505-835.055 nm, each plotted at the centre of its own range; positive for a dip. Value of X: 0.05 nm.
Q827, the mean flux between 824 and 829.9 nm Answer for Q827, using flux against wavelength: 35.5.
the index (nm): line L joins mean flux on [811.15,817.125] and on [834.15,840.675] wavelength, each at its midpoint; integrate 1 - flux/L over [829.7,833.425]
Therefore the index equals 0.05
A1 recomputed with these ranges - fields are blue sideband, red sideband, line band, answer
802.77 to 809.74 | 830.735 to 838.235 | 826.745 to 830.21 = -0.04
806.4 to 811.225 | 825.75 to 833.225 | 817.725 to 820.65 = 0.03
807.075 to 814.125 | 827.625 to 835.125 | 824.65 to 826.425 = -0.01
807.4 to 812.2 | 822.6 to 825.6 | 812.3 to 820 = -0.01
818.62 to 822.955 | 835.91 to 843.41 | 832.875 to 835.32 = 0.02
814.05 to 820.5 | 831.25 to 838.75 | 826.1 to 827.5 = -0.02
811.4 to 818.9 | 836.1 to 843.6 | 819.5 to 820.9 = 0.05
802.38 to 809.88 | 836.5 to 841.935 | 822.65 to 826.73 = 0.00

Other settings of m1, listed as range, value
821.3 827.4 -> 35.2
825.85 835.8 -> 34.8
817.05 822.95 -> 35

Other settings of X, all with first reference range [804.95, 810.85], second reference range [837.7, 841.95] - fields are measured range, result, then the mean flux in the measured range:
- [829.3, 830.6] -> -0.03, 35.3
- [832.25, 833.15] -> 0.04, 33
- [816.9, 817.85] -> -0.03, 36.4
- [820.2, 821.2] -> 0.00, 35.1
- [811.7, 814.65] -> -0.03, 36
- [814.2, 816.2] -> -0.04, 36.1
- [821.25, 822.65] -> 0.00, 35.1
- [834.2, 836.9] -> -0.03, 34.5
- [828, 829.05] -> -0.05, 36.2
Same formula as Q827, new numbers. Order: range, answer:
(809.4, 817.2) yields 35.9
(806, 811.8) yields 35.9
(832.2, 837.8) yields 34.1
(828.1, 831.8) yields 35.2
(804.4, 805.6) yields 36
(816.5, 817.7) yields 36.1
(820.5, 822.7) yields 35.2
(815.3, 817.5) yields 36.2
